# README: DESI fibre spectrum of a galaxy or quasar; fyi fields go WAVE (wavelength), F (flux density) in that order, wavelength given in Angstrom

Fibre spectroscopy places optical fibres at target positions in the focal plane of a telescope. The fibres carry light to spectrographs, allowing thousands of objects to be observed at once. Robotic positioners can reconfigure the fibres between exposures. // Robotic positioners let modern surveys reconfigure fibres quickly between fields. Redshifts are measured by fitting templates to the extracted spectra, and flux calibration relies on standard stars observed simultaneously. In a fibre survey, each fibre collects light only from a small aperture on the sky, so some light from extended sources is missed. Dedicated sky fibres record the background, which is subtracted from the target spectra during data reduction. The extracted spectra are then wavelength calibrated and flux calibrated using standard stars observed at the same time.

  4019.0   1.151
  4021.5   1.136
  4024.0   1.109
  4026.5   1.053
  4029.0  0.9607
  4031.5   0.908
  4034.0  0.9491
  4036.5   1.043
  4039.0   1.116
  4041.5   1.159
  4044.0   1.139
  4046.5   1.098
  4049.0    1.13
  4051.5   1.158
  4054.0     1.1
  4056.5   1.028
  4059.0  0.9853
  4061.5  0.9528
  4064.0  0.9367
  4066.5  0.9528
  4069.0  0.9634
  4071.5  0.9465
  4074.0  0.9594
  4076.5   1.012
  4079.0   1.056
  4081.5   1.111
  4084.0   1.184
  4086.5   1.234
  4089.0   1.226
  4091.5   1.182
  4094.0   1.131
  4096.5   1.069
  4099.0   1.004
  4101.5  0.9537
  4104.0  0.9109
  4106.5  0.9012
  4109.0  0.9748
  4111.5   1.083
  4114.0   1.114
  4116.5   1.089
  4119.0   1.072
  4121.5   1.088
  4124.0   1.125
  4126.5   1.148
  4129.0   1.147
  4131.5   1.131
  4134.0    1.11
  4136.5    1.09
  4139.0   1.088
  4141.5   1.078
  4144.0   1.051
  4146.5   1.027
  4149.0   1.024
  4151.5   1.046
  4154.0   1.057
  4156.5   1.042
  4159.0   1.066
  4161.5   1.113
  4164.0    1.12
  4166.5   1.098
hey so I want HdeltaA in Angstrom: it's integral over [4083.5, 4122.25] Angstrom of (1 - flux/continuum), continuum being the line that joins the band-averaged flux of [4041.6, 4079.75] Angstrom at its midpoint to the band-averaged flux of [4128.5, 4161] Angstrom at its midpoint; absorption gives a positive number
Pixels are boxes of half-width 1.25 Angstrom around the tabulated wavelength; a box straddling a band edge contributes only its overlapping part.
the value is -0.8 Angstrom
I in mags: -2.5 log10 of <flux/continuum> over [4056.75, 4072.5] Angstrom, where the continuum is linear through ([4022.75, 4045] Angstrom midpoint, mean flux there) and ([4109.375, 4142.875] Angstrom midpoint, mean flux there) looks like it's 0.11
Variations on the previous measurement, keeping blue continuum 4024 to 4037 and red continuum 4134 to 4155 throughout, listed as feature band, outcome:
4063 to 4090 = -0.03 mag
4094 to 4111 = 0.05 mag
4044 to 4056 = -0.12 mag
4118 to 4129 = -0.07 mag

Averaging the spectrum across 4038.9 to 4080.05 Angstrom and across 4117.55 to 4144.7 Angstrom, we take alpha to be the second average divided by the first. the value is 1.06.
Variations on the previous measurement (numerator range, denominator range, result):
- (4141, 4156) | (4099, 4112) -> 1.09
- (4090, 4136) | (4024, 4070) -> 1.03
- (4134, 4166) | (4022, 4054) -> 1.00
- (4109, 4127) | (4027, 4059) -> 1.03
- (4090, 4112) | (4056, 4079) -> 1.05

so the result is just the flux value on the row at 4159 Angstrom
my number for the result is 1.066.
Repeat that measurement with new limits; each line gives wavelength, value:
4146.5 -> 1.027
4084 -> 1.184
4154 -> 1.057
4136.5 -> 1.09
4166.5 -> 1.098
